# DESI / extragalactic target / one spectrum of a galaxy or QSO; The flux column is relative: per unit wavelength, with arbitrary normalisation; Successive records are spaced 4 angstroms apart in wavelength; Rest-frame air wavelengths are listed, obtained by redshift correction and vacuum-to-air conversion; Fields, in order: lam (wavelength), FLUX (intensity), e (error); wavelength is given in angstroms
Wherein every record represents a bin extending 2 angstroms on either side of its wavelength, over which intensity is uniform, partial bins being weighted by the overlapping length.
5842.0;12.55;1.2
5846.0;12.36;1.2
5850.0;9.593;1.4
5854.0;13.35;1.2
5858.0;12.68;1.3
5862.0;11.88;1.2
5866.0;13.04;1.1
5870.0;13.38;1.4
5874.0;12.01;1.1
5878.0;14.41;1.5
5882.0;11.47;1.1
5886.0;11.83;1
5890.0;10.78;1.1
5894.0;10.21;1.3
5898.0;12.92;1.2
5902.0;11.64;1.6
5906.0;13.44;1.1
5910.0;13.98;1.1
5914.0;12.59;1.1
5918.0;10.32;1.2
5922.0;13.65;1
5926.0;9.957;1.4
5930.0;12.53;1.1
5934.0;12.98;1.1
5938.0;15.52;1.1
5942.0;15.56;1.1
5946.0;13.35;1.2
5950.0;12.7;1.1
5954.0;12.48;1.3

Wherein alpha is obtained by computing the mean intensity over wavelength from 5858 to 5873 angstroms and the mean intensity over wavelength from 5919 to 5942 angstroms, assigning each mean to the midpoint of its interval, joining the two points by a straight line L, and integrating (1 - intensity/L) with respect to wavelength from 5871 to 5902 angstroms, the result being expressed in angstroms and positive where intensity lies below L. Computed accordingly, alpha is 2.0 angstroms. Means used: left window 12.7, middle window 12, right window 13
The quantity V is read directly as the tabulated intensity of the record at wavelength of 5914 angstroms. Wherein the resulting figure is 12.59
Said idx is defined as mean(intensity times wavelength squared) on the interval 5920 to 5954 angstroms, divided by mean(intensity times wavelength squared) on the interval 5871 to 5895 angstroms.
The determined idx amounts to 1.13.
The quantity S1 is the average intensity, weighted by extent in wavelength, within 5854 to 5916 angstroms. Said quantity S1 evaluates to 12.4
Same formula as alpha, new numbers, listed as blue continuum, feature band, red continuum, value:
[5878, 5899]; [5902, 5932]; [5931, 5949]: 1.62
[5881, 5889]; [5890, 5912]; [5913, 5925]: -0.99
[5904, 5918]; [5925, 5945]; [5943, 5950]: -0.26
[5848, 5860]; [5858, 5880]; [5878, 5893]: -2.12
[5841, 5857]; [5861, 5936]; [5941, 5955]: 2.54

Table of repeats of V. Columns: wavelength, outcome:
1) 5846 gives 12.36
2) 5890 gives 10.78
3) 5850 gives 9.593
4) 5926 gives 9.957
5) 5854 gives 13.35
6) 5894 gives 10.21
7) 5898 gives 12.92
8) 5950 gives 12.7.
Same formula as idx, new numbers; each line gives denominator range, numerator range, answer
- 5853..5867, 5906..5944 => 1.05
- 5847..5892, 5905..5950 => 1.09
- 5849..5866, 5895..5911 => 1.07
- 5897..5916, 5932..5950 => 1.11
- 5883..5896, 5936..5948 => 1.37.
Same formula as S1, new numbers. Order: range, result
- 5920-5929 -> 11.9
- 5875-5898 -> 11.9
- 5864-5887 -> 12.7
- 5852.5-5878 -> 12.8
